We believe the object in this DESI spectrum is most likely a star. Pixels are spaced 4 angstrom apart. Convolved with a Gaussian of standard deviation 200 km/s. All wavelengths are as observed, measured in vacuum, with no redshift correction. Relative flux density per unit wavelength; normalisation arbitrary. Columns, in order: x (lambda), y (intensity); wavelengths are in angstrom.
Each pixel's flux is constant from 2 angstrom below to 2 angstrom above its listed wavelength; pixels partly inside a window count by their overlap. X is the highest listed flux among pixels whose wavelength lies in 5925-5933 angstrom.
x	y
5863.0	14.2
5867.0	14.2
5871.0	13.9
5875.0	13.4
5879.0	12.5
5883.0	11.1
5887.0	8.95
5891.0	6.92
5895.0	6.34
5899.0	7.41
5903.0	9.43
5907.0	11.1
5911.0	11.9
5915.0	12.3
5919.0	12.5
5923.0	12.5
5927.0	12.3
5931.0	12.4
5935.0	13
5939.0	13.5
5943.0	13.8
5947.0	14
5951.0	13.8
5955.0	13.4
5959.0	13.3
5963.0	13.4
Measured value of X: 12.4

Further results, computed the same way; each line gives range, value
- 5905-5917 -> 12.3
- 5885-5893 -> 8.95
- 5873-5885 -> 13.4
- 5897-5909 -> 11.1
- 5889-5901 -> 7.41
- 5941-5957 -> 14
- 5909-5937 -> 13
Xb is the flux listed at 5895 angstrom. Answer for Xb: 6.34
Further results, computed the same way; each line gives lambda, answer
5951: 13.8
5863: 14.2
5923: 12.5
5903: 9.43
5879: 12.5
